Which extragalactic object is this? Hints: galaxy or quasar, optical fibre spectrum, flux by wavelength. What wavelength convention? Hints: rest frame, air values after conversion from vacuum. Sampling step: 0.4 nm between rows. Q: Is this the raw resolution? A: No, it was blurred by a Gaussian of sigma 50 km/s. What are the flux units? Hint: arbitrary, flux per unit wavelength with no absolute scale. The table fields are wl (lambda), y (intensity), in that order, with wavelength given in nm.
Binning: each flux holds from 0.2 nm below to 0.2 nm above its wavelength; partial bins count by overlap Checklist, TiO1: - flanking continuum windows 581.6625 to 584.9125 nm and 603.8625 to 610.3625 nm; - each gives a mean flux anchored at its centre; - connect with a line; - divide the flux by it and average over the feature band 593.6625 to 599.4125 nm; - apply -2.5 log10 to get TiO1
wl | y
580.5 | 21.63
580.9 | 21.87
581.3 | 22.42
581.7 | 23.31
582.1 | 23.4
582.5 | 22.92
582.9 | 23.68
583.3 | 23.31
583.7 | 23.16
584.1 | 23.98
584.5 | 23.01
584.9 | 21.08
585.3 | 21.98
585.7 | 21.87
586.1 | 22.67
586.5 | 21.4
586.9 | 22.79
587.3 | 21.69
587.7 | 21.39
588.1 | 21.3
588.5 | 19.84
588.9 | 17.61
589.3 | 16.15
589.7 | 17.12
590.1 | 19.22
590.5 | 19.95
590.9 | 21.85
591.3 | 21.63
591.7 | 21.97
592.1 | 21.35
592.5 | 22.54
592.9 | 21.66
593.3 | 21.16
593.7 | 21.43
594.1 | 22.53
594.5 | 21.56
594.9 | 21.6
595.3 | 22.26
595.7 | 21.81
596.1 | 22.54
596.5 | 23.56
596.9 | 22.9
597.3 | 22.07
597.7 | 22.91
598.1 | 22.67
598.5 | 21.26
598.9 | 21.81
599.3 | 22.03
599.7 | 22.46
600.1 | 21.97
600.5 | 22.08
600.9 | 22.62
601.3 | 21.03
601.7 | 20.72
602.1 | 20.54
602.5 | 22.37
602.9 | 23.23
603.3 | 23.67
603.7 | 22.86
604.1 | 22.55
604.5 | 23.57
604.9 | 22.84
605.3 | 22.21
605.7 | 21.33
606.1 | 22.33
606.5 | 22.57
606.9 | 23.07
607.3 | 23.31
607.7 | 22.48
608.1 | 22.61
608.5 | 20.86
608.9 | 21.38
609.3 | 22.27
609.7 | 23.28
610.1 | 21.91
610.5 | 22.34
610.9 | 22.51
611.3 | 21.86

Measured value 0.026 mag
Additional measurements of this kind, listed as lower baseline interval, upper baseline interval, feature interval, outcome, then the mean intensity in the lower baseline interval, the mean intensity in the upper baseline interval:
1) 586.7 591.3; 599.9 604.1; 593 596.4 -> -0.05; 20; 22.1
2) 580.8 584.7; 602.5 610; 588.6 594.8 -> 0.12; 23.1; 22.6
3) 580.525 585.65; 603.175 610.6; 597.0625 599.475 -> 0.02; 22.8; 22.5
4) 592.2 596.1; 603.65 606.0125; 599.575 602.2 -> 0.03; 21.9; 22.5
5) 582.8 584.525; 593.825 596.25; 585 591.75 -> 0.11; 23.5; 22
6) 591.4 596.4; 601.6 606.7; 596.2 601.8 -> 0.00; 21.9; 22.4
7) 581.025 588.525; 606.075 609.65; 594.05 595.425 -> 0.02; 22.4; 22.4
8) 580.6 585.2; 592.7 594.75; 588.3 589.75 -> 0.24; 22.9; 21.7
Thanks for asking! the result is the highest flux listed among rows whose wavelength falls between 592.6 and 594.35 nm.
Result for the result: 22.53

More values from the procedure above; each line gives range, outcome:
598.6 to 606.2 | 23.67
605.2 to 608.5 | 23.31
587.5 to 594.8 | 22.54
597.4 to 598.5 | 22.91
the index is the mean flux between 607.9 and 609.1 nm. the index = 21.6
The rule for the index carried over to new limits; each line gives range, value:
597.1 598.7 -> 22.2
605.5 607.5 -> 22.5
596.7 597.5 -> 22.5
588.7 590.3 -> 17.5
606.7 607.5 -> 23.2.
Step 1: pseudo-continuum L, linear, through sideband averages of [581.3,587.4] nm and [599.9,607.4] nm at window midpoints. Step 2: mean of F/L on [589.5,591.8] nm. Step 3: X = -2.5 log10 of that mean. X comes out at 0.12 mag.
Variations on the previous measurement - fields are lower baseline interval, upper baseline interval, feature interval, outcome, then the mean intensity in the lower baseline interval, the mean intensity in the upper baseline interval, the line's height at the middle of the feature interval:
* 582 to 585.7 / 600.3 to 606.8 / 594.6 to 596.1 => 0.03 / 22.9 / 22.3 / 22.5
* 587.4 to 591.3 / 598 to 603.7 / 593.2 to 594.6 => -0.06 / 19.6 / 22.1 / 20.5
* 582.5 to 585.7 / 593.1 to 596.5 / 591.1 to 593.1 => 0.02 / 22.8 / 22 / 22.2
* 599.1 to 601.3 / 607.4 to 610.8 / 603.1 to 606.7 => -0.02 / 22.1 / 22.2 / 22.2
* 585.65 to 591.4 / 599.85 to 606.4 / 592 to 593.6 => -0.04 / 20.4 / 22.3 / 20.9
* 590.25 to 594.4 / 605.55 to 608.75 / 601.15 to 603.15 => 0.02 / 21.6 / 22.3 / 22.1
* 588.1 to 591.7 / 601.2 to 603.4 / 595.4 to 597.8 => -0.09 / 19.4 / 21.9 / 20.8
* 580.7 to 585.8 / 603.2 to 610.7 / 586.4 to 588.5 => 0.06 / 22.8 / 22.5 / 22.7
